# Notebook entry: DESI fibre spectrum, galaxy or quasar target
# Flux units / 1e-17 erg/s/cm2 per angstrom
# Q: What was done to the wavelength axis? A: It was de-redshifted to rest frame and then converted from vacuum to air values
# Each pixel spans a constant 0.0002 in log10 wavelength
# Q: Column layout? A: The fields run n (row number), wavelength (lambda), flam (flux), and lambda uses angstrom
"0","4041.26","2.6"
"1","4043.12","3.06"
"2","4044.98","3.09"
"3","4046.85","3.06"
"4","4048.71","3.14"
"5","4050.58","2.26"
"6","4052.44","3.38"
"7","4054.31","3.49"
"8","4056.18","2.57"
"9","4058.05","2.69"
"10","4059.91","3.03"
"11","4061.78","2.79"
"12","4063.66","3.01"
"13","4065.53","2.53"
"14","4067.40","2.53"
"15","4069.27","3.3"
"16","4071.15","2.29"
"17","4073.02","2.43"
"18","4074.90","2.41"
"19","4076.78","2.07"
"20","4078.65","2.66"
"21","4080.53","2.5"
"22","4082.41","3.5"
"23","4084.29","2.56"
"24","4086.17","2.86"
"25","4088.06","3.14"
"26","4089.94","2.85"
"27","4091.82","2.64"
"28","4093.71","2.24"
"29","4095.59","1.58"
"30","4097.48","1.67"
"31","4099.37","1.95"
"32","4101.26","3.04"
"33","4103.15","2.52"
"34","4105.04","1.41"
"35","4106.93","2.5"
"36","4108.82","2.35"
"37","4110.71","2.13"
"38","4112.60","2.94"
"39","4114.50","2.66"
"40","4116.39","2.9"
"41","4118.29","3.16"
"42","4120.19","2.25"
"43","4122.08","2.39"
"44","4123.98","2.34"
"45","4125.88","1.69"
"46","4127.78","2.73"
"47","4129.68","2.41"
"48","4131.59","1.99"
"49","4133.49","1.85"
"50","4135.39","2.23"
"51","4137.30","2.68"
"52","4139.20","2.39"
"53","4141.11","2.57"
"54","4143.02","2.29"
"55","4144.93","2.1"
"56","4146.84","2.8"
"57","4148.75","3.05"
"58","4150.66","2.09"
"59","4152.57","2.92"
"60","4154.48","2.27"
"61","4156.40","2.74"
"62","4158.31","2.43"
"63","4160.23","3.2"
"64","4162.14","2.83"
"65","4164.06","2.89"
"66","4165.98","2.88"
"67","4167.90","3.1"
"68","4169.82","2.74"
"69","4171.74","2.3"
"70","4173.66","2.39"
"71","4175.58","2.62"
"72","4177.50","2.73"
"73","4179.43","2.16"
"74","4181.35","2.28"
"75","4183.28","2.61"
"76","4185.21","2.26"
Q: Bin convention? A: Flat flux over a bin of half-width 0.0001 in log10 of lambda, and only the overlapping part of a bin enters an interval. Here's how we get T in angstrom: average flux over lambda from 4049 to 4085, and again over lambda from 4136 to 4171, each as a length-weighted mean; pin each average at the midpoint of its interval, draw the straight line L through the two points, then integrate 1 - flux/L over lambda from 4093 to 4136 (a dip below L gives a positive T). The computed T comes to 6.3 angstrom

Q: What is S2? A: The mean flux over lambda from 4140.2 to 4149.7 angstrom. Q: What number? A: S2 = 2.56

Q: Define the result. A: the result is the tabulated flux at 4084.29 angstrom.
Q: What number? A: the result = 2.56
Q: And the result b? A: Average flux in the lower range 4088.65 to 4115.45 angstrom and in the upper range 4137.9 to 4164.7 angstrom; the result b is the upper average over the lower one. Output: 1.1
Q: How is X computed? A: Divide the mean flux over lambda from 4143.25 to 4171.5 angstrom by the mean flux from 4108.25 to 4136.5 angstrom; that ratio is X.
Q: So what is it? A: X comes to 1.1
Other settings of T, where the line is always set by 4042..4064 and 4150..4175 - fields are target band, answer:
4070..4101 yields 4.3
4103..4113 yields 2.0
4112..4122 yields 0.2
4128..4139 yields 1.9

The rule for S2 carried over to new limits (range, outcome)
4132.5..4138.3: 2.26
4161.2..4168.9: 2.92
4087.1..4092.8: 2.87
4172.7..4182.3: 2.44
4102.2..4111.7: 2.19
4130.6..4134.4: 1.92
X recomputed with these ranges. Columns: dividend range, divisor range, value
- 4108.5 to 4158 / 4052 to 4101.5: 0.93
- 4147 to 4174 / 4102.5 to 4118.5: 1.09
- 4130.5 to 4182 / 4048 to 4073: 0.90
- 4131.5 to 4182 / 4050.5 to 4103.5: 0.96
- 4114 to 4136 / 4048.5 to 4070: 0.83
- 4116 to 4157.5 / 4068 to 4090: 0.90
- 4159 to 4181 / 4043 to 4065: 0.91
